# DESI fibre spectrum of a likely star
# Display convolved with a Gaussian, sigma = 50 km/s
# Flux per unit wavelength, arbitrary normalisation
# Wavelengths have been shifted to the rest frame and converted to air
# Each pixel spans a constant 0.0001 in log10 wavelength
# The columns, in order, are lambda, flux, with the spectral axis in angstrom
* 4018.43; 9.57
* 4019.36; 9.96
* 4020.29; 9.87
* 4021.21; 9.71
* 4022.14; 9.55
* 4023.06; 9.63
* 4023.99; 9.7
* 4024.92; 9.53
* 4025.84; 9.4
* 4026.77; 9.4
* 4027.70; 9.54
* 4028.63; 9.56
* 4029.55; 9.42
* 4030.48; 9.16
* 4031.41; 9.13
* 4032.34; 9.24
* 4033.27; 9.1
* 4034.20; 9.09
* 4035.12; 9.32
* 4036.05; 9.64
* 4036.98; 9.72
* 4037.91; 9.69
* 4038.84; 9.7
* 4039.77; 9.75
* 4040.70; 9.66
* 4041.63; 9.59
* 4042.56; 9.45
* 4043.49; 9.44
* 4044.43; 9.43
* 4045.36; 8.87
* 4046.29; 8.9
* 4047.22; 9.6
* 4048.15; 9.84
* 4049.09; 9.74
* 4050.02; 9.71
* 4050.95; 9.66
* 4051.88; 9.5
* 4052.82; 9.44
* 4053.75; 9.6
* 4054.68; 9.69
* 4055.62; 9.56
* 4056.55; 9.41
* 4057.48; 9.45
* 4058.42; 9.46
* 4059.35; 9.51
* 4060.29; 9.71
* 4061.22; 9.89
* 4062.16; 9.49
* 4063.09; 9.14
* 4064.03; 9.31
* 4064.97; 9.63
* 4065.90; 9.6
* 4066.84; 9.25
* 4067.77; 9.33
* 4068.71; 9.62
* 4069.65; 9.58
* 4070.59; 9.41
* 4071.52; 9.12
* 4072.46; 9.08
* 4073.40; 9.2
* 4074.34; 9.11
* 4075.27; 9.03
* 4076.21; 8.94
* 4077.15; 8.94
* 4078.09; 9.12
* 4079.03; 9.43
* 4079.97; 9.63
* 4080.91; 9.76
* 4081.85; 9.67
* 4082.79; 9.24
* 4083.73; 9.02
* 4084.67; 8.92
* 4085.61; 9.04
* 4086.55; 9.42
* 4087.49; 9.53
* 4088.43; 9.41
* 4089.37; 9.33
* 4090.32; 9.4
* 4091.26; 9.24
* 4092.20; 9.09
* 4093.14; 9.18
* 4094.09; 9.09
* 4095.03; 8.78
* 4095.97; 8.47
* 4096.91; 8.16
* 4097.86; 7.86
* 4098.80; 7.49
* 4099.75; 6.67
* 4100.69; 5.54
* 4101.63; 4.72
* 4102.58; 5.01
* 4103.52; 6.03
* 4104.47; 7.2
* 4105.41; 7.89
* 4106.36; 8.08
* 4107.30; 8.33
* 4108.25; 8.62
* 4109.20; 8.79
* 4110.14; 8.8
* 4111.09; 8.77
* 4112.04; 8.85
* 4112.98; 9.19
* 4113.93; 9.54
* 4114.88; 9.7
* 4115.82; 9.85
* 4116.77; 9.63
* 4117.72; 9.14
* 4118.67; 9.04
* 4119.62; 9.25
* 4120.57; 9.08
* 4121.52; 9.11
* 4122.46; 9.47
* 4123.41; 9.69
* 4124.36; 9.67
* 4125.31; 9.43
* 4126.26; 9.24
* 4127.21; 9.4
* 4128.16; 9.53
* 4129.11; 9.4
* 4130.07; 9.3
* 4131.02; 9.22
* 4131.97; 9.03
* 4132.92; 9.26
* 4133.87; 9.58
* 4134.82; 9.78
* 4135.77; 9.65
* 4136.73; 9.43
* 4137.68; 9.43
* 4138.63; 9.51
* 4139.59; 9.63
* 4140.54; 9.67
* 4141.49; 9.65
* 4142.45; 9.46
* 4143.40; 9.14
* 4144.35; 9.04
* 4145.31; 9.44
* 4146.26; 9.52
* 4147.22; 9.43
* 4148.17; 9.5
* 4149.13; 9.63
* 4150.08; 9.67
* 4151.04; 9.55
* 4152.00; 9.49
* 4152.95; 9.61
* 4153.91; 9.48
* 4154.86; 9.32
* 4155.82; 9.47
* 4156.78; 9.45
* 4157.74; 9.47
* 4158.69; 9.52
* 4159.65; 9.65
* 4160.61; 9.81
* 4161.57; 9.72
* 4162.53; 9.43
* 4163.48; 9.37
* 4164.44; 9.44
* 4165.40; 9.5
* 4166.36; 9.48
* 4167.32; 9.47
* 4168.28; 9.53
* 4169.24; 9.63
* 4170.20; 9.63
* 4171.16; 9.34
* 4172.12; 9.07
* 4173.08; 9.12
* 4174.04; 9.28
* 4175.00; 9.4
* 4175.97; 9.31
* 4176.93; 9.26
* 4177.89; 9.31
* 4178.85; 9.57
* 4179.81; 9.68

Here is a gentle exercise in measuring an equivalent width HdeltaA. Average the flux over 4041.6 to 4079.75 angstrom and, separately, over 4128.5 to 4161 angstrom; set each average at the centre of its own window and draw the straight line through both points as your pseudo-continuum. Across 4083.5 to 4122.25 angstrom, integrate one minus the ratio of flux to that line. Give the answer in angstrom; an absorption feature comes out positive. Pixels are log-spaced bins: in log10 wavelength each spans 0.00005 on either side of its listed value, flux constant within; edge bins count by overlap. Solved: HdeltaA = 3.9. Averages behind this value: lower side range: 9.41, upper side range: 9.47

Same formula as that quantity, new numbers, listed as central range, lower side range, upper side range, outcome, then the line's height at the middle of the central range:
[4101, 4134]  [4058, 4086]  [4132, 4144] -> 2.5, 9.45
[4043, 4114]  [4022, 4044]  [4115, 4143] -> 4.0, 9.46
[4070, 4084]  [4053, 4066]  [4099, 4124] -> -0.2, 9.12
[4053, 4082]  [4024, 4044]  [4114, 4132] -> 0.1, 9.43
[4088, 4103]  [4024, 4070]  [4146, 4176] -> 2.4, 9.48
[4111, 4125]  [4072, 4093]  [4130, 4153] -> 0.0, 9.38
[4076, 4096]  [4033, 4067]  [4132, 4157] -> 0.6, 9.5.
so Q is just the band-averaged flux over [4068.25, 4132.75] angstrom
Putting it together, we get 8.83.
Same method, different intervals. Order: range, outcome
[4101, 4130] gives 8.67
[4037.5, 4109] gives 8.97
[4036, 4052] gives 9.55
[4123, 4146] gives 9.44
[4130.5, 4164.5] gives 9.49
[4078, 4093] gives 9.33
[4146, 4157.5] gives 9.5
